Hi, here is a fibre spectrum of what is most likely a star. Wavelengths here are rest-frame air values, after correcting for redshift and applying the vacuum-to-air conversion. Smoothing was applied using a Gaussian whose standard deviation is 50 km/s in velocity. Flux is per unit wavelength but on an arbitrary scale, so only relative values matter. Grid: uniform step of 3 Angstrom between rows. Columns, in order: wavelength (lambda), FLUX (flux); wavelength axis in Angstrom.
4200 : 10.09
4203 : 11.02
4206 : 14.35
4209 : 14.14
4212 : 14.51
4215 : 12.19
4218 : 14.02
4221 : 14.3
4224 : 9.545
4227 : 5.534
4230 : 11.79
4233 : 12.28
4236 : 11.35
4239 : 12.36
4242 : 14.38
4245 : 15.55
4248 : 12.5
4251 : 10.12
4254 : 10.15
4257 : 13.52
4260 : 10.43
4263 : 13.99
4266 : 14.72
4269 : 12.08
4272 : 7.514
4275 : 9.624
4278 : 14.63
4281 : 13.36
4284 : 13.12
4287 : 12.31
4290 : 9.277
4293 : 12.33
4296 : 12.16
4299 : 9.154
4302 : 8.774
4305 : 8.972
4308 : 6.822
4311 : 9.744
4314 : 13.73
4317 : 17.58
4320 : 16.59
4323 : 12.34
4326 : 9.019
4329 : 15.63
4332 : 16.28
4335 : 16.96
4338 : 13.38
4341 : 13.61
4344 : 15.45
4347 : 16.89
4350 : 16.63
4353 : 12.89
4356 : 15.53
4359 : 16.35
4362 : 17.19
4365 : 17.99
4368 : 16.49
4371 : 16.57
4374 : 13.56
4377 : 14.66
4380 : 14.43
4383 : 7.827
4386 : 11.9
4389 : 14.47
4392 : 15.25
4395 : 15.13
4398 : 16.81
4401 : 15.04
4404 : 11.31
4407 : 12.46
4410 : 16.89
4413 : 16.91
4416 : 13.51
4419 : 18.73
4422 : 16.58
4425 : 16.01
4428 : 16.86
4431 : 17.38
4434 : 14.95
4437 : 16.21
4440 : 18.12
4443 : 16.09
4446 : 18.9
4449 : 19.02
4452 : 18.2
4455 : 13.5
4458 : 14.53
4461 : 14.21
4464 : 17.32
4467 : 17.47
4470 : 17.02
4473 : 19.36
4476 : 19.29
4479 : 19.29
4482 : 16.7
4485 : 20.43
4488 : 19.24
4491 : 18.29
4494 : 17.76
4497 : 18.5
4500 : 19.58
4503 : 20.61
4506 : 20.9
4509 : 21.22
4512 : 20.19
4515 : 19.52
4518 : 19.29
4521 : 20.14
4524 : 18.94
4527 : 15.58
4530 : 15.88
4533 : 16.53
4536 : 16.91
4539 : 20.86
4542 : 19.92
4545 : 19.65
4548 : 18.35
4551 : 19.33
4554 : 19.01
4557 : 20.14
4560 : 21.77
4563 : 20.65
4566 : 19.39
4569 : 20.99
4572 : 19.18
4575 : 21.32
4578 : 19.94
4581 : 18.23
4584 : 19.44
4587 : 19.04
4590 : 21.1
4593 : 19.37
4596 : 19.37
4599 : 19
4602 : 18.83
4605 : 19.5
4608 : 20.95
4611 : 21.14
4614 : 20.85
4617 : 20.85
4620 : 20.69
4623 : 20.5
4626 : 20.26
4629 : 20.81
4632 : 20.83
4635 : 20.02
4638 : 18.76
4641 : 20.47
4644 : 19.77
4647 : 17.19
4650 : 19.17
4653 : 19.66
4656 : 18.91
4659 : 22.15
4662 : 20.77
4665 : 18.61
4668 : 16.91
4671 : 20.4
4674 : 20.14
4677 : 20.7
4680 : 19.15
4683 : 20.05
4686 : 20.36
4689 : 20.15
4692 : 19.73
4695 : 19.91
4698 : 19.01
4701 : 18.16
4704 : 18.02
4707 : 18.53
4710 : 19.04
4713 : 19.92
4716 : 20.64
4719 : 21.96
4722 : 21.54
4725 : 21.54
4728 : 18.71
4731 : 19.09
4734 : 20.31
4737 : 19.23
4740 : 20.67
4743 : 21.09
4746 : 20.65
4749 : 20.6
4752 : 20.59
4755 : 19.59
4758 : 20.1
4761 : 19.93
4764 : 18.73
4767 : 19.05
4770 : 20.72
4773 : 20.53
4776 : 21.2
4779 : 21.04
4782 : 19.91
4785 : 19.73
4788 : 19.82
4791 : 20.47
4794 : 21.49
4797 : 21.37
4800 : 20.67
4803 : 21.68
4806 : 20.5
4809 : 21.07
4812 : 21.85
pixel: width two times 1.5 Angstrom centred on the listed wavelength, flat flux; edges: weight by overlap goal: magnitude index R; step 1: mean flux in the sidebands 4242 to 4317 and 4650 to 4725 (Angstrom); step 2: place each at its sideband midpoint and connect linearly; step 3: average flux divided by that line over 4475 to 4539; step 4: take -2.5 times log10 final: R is -0.17 mag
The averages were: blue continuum 11.6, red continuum 19.8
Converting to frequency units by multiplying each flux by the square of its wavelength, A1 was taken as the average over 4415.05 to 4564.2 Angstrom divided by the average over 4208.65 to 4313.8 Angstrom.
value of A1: 1.7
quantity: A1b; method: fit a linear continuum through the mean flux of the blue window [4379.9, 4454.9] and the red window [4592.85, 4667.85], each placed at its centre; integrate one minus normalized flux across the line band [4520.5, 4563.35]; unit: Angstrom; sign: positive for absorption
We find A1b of -1.75 Angstrom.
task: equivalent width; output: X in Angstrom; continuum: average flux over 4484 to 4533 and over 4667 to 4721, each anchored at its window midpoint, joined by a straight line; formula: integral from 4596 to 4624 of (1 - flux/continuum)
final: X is -1.2 Angstrom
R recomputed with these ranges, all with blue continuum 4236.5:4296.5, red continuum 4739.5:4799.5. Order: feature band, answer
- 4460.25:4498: -0.16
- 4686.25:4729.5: -0.02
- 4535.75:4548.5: -0.17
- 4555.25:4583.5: -0.18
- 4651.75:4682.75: -0.06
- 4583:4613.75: -0.13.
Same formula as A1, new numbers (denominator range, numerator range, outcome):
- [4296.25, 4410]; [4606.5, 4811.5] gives 1.69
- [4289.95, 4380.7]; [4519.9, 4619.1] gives 1.56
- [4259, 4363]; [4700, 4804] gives 1.88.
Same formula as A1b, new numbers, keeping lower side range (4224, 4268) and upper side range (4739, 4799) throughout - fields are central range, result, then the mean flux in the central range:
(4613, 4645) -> -4.0 Angstrom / 20.3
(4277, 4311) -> 4.9 Angstrom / 10.9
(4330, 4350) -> -3.0 Angstrom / 15.5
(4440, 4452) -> -2.3 Angstrom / 18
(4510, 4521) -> -2.4 Angstrom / 19.8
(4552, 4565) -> -2.5 Angstrom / 20.3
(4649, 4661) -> -1.0 Angstrom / 20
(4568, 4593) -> -3.6 Angstrom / 19.9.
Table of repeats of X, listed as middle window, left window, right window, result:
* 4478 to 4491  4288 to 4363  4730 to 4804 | -2.5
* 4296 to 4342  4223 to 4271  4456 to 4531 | 4.3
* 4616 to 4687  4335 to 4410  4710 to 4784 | -3.8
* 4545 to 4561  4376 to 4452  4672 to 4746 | -1.9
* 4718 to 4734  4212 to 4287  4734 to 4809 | -0.7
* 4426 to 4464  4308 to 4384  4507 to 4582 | 0.9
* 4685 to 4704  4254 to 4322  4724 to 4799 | -0.4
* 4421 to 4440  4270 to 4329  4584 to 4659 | -1.9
